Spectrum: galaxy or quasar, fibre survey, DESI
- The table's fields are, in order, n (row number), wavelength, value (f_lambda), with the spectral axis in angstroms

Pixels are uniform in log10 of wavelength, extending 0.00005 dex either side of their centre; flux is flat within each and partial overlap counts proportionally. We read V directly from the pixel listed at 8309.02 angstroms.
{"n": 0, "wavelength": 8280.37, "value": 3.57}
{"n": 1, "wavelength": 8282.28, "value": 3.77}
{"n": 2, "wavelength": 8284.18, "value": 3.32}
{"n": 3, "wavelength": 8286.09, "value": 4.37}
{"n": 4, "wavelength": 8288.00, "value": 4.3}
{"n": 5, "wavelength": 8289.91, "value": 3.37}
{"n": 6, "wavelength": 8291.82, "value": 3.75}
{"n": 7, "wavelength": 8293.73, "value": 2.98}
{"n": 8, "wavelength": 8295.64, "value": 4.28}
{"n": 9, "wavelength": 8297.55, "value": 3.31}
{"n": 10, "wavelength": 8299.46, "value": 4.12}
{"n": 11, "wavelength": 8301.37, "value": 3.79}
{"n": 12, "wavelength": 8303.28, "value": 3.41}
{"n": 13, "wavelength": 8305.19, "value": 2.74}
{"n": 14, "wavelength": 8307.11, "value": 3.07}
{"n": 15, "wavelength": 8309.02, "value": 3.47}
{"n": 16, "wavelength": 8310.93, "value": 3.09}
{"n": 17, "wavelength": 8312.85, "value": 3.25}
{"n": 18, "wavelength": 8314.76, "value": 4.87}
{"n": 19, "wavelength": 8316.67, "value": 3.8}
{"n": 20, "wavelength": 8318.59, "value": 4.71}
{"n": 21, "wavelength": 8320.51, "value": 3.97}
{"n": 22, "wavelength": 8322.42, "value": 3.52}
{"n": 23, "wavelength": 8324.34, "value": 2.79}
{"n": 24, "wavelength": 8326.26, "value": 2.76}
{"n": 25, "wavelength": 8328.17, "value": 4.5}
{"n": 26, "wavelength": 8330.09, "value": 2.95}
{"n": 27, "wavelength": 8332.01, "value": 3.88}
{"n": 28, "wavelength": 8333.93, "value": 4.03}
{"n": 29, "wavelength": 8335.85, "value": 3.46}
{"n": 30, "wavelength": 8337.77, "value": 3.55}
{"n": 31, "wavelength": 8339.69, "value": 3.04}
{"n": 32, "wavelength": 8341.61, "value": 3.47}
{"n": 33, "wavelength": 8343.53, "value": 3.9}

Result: 3.47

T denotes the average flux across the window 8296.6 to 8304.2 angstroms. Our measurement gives 3.66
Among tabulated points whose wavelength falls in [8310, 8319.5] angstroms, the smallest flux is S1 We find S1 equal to 3.09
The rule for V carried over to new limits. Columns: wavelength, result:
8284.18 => 3.32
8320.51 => 3.97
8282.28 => 3.77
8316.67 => 3.8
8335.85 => 3.46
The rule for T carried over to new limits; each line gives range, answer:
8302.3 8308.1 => 3.08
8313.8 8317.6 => 4.35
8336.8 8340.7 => 3.3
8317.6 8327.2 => 3.55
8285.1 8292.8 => 3.94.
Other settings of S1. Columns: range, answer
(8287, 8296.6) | 2.98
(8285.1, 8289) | 4.3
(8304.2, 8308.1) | 2.74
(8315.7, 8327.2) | 2.76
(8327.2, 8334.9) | 2.95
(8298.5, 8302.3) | 3.79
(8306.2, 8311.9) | 3.07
